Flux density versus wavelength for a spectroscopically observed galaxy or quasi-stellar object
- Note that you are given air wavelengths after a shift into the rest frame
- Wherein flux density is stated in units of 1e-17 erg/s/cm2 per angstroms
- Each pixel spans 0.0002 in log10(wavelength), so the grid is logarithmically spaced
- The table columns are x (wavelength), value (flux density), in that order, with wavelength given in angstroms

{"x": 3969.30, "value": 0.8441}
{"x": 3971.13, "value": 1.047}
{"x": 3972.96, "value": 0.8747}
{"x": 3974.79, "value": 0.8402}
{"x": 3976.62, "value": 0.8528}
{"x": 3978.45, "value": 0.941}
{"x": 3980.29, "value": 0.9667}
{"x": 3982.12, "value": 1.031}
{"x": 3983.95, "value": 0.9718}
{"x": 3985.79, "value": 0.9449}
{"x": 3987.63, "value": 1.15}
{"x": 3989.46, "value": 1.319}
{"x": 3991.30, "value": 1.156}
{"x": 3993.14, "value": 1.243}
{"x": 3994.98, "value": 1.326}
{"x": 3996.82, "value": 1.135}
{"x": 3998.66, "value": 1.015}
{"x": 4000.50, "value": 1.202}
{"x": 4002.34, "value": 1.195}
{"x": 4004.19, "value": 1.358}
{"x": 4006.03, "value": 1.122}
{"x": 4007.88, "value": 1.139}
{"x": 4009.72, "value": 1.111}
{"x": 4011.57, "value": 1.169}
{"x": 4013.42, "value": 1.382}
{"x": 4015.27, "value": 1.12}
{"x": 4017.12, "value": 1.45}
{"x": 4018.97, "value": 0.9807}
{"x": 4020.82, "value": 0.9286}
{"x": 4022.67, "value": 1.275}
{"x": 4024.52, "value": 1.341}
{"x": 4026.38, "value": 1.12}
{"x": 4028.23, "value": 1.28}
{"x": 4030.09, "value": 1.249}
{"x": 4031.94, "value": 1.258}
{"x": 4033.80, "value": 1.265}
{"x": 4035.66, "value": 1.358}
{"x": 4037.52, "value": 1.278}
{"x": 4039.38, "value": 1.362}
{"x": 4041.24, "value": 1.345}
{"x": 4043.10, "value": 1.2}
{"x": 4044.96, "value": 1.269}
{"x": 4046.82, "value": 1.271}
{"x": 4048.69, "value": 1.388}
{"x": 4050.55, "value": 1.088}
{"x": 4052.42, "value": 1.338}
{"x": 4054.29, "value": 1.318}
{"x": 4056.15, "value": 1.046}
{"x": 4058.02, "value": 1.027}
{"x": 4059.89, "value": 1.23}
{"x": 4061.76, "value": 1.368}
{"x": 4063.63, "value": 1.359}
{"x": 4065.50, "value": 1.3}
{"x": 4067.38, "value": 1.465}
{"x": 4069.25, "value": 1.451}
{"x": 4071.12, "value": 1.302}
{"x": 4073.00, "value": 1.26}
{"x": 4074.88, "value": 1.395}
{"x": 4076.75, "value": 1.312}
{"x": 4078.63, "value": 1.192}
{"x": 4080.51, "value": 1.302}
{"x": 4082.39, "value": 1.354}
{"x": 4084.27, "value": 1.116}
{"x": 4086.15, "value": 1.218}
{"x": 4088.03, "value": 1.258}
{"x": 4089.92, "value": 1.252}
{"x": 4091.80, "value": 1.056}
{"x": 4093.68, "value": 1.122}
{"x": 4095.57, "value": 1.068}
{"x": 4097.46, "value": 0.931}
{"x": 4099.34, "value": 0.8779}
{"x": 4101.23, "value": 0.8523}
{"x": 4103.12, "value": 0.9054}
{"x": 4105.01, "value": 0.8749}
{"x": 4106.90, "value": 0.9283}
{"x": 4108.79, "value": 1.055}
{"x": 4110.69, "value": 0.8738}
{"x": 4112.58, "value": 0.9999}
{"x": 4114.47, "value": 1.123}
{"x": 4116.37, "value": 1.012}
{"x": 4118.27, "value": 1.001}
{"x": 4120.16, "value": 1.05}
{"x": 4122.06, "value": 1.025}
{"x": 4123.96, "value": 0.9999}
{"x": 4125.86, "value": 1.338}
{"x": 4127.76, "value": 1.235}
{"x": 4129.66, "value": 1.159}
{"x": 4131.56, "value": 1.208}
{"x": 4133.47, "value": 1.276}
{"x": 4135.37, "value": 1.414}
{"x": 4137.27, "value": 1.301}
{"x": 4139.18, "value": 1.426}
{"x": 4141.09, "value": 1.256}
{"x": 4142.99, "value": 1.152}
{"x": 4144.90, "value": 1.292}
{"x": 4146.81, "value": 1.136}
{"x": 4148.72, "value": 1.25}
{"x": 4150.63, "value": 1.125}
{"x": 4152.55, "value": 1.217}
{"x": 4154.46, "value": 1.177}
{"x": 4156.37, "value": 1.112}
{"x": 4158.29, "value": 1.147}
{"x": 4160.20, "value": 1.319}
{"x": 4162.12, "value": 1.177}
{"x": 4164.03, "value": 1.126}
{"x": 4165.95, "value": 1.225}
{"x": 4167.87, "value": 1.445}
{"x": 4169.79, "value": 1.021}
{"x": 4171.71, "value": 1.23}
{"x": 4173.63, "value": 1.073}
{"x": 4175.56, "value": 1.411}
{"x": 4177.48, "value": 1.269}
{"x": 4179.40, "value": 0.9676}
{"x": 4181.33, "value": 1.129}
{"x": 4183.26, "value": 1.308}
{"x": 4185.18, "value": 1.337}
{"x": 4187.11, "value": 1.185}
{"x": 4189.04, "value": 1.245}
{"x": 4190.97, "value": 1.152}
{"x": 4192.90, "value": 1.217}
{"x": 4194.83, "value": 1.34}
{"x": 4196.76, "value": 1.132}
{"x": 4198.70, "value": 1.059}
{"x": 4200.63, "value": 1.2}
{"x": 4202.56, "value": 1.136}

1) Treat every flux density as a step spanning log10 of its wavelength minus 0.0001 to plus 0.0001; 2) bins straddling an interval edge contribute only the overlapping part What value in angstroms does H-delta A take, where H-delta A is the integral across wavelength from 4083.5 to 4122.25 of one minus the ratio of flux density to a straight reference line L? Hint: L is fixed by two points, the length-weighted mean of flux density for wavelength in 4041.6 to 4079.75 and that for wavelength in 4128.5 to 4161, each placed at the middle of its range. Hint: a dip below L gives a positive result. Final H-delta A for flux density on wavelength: 7.1 angstroms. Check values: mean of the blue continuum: 1.28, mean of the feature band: 1.03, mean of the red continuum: 1.23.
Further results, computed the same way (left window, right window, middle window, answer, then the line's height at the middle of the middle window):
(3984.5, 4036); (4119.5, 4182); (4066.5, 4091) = -2.0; 1.2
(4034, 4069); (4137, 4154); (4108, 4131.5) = 3.2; 1.25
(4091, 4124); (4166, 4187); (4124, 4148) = -3.9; 1.08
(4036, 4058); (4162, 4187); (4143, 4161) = 0.4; 1.22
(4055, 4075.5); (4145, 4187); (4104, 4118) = 3.0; 1.25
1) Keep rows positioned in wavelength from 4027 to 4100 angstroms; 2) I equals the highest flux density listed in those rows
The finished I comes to 1.465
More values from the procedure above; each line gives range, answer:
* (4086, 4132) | 1.338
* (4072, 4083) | 1.395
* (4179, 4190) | 1.337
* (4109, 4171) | 1.445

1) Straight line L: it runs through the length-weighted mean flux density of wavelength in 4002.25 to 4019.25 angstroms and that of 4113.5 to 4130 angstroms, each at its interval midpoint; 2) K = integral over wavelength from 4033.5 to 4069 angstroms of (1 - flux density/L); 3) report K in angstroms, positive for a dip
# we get -3.3 angstroms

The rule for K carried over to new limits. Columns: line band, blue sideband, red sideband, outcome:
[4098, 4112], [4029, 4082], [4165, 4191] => 3.8 angstroms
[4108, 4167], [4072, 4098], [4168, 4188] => 1.8 angstroms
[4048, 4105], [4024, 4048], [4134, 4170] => 2.8 angstroms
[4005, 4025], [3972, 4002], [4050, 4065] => -0.9 angstroms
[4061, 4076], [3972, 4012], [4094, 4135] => -4.2 angstroms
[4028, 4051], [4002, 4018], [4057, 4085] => -0.4 angstroms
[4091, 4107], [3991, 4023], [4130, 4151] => 3.6 angstroms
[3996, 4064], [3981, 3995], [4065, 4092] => -1.3 angstroms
